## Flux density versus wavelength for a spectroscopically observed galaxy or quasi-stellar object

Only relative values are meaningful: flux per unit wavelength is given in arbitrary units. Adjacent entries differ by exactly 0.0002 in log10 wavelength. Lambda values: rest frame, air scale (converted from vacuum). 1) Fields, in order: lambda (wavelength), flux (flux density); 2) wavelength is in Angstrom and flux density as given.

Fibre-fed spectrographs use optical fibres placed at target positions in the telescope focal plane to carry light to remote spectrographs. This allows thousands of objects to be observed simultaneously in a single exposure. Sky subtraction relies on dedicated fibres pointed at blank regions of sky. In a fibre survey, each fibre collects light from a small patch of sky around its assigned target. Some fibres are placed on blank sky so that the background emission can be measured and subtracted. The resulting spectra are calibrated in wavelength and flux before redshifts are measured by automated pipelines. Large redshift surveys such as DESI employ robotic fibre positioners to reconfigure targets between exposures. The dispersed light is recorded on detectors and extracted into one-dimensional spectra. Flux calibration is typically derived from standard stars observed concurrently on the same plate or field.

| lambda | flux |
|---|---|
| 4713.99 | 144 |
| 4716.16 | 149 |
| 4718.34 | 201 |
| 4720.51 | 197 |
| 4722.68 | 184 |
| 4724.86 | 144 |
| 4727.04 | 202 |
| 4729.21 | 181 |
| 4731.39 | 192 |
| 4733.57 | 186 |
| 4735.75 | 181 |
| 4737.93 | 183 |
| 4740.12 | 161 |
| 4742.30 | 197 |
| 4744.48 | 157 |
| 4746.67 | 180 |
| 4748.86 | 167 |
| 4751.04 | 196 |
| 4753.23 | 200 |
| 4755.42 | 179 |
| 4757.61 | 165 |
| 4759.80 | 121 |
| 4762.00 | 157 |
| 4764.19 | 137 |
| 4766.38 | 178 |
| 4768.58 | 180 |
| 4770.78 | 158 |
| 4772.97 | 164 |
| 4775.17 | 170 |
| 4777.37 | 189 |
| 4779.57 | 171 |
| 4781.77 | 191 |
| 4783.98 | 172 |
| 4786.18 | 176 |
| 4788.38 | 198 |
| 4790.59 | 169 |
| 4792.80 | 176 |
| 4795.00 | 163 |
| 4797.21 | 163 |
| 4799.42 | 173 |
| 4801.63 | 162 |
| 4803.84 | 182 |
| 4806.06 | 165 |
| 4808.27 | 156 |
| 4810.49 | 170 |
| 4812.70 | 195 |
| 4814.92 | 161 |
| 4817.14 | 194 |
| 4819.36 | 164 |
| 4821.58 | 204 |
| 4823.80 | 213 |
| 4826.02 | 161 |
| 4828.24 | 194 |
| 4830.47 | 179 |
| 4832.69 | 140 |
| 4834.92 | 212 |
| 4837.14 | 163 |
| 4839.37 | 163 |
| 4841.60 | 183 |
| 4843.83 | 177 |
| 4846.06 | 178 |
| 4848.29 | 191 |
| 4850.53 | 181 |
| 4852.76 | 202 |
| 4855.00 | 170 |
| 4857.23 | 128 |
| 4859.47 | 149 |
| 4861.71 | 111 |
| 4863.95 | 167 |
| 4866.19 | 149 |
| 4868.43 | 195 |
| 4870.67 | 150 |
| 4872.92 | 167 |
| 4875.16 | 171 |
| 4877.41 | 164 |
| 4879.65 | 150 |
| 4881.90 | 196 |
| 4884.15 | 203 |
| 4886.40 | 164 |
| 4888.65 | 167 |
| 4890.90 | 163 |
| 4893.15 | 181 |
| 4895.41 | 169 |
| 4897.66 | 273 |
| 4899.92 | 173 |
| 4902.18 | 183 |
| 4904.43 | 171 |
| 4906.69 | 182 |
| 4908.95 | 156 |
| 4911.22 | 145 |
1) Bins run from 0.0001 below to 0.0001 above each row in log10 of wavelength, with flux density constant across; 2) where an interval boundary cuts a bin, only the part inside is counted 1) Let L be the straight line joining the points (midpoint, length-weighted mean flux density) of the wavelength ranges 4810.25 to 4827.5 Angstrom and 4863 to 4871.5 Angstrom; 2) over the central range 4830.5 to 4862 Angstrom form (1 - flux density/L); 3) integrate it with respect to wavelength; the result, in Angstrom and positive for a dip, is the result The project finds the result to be 0.75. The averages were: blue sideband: 184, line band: 170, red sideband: 166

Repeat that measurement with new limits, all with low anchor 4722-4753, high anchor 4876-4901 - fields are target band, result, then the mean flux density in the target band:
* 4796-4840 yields 1.3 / 176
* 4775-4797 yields 0.4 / 177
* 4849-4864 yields 1.9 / 158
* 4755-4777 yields 2.3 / 161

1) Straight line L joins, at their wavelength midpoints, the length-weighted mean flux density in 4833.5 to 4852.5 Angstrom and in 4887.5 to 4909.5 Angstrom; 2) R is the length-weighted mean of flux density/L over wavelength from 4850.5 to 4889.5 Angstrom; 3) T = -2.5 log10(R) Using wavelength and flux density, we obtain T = 0.10 mag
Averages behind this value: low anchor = 181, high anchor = 182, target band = 165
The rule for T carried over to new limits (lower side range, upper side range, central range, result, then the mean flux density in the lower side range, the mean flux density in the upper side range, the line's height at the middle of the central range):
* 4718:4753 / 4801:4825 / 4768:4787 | 0.04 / 182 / 179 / 180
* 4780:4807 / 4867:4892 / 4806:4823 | -0.02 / 174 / 172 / 173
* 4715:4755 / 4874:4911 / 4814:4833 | -0.01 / 181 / 178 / 179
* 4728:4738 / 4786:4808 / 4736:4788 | 0.04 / 185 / 172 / 179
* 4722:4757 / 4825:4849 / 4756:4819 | 0.05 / 180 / 176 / 178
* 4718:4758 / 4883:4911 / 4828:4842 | 0.04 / 182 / 181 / 181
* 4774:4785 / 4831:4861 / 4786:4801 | 0.02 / 178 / 171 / 177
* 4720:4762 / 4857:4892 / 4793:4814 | 0.00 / 177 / 163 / 170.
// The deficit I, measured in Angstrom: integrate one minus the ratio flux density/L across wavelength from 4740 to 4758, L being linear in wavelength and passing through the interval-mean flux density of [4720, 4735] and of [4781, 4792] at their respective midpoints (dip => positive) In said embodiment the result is 0.3 Angstrom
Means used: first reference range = 183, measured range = 179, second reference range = 181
